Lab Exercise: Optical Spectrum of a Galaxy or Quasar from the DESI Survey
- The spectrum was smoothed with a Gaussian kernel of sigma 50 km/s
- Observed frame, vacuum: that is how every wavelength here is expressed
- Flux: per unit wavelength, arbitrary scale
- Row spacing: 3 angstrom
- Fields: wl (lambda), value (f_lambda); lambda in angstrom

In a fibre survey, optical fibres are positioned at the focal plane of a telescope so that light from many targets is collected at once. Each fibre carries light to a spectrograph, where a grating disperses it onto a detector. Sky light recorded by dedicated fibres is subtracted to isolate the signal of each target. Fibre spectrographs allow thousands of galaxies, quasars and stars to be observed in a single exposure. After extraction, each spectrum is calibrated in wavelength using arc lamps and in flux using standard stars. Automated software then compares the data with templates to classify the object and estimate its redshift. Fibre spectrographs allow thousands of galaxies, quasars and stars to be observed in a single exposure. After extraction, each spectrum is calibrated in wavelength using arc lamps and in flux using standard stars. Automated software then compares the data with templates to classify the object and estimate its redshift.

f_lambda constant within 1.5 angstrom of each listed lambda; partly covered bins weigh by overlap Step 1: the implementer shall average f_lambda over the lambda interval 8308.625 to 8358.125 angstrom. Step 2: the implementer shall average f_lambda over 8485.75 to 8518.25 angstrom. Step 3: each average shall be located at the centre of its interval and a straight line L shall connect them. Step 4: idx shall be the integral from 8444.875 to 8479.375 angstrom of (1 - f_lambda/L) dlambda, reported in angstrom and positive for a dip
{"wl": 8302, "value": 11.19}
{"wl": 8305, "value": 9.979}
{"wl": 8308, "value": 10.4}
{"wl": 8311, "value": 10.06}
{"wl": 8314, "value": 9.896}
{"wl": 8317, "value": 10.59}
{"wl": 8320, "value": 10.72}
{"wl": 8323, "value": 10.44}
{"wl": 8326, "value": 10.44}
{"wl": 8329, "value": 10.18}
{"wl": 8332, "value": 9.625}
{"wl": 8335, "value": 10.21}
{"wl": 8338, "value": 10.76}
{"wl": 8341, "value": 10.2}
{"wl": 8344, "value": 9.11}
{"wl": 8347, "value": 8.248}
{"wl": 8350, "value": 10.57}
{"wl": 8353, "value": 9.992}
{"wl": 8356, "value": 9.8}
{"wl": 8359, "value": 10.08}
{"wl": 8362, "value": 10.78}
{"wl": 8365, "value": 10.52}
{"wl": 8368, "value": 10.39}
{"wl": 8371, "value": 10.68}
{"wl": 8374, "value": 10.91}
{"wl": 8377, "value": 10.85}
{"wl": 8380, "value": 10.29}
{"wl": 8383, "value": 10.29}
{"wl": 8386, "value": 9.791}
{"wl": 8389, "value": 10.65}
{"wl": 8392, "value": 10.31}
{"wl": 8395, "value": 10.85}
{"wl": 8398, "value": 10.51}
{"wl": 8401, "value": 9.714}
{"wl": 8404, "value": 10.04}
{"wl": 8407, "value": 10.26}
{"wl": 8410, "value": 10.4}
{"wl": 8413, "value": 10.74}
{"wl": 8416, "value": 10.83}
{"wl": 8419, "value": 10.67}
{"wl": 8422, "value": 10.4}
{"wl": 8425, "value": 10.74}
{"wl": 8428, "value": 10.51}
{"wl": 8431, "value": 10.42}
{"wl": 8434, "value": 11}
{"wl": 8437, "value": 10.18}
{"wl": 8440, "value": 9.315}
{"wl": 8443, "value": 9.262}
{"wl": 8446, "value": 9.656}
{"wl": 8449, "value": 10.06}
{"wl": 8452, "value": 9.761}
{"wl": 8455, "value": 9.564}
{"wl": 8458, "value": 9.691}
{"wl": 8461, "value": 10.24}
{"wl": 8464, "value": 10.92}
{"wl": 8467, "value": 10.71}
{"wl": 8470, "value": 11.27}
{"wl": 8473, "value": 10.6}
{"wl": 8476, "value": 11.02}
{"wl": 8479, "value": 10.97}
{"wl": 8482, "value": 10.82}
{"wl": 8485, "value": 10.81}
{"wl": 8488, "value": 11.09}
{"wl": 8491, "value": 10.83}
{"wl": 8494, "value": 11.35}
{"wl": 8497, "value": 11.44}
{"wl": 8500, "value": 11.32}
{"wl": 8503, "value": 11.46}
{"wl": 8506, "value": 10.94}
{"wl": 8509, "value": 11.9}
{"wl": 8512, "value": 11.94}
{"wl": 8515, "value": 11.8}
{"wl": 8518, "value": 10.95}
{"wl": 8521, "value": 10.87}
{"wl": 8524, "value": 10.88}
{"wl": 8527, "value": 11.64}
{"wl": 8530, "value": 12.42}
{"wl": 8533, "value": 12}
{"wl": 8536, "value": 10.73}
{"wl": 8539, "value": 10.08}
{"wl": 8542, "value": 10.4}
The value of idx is 2.2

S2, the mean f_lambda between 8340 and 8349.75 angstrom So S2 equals 9.31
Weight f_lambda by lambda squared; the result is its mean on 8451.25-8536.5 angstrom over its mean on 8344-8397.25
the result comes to 1.11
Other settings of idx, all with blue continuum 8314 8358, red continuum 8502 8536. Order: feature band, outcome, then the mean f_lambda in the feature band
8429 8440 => 0.5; 10.4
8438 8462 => 2.8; 9.69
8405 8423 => 0.2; 10.5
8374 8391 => 0.0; 10.4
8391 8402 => 0.2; 10.4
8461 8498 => 0.8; 10.9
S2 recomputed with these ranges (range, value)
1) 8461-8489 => 10.9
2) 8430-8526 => 10.7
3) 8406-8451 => 10.3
